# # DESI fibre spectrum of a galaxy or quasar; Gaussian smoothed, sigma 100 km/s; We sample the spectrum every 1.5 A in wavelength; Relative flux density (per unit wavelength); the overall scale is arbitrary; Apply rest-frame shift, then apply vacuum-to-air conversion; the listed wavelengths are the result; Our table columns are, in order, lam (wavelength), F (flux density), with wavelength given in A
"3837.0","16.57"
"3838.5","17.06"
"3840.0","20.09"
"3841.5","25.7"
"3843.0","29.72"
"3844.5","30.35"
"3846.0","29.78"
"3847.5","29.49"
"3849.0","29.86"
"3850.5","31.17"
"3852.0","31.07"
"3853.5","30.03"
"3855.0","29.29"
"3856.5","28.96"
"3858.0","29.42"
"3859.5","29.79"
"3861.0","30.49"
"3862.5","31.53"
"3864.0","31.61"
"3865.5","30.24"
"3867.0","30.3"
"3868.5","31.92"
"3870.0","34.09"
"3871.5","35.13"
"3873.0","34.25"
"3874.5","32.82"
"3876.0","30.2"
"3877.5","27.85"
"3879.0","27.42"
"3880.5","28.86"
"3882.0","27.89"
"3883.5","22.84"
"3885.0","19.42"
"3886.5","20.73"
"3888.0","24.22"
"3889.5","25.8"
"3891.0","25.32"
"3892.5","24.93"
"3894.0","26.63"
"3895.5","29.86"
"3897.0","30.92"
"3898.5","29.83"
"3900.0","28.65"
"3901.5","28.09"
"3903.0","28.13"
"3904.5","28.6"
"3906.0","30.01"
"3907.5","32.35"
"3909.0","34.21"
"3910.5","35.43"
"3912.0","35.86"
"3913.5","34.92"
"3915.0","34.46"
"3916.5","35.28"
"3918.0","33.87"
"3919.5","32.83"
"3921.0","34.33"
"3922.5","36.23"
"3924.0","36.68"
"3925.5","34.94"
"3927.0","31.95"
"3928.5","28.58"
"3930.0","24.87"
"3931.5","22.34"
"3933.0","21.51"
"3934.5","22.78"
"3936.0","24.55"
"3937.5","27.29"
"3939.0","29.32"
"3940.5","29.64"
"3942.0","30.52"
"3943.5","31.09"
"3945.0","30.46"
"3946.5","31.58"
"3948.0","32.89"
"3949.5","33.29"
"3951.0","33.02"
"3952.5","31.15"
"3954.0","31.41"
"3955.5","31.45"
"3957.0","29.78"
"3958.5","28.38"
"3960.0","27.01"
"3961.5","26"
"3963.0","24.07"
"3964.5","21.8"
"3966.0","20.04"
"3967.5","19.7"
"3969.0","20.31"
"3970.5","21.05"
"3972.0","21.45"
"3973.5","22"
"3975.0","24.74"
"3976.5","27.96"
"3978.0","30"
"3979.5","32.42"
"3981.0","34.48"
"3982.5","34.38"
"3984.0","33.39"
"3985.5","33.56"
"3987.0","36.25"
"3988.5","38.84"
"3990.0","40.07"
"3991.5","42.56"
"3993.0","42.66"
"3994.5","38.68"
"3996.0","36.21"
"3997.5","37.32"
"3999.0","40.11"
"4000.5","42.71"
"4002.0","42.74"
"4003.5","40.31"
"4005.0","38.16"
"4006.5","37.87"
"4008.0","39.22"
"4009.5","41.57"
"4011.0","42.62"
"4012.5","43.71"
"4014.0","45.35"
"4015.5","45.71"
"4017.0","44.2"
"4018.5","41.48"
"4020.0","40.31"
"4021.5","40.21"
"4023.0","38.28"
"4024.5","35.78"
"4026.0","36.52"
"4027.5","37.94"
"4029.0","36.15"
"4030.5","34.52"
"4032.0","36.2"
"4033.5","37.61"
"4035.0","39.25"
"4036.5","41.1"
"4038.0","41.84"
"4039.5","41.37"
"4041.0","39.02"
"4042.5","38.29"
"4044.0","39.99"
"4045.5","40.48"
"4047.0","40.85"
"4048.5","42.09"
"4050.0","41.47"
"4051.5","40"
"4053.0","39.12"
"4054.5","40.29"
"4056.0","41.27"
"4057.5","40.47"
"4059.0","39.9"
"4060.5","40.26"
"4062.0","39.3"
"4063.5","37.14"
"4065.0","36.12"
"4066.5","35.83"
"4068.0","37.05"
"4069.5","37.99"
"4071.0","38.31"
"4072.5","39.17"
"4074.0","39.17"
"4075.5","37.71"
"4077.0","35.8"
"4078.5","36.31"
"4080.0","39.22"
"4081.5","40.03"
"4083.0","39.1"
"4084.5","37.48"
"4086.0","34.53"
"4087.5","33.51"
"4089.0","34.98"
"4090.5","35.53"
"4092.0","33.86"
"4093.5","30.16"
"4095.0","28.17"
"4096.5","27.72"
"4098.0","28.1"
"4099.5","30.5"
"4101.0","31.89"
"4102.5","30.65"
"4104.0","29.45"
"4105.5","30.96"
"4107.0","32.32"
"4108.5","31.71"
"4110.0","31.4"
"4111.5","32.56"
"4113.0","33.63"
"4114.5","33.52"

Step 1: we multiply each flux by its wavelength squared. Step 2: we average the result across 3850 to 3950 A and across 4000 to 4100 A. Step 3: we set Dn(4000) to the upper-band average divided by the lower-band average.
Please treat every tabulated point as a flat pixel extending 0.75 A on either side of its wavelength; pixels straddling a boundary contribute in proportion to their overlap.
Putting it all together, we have 1.4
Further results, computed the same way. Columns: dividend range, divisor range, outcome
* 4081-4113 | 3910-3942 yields 1.15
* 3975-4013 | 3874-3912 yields 1.41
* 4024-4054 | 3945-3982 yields 1.48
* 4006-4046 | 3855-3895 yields 1.51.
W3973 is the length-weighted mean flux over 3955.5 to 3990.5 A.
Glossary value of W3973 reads 28.1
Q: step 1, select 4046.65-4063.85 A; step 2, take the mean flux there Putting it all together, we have 40.2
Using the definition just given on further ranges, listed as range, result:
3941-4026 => 34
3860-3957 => 30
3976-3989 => 33.5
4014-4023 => 42.3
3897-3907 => 29.1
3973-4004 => 35.9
